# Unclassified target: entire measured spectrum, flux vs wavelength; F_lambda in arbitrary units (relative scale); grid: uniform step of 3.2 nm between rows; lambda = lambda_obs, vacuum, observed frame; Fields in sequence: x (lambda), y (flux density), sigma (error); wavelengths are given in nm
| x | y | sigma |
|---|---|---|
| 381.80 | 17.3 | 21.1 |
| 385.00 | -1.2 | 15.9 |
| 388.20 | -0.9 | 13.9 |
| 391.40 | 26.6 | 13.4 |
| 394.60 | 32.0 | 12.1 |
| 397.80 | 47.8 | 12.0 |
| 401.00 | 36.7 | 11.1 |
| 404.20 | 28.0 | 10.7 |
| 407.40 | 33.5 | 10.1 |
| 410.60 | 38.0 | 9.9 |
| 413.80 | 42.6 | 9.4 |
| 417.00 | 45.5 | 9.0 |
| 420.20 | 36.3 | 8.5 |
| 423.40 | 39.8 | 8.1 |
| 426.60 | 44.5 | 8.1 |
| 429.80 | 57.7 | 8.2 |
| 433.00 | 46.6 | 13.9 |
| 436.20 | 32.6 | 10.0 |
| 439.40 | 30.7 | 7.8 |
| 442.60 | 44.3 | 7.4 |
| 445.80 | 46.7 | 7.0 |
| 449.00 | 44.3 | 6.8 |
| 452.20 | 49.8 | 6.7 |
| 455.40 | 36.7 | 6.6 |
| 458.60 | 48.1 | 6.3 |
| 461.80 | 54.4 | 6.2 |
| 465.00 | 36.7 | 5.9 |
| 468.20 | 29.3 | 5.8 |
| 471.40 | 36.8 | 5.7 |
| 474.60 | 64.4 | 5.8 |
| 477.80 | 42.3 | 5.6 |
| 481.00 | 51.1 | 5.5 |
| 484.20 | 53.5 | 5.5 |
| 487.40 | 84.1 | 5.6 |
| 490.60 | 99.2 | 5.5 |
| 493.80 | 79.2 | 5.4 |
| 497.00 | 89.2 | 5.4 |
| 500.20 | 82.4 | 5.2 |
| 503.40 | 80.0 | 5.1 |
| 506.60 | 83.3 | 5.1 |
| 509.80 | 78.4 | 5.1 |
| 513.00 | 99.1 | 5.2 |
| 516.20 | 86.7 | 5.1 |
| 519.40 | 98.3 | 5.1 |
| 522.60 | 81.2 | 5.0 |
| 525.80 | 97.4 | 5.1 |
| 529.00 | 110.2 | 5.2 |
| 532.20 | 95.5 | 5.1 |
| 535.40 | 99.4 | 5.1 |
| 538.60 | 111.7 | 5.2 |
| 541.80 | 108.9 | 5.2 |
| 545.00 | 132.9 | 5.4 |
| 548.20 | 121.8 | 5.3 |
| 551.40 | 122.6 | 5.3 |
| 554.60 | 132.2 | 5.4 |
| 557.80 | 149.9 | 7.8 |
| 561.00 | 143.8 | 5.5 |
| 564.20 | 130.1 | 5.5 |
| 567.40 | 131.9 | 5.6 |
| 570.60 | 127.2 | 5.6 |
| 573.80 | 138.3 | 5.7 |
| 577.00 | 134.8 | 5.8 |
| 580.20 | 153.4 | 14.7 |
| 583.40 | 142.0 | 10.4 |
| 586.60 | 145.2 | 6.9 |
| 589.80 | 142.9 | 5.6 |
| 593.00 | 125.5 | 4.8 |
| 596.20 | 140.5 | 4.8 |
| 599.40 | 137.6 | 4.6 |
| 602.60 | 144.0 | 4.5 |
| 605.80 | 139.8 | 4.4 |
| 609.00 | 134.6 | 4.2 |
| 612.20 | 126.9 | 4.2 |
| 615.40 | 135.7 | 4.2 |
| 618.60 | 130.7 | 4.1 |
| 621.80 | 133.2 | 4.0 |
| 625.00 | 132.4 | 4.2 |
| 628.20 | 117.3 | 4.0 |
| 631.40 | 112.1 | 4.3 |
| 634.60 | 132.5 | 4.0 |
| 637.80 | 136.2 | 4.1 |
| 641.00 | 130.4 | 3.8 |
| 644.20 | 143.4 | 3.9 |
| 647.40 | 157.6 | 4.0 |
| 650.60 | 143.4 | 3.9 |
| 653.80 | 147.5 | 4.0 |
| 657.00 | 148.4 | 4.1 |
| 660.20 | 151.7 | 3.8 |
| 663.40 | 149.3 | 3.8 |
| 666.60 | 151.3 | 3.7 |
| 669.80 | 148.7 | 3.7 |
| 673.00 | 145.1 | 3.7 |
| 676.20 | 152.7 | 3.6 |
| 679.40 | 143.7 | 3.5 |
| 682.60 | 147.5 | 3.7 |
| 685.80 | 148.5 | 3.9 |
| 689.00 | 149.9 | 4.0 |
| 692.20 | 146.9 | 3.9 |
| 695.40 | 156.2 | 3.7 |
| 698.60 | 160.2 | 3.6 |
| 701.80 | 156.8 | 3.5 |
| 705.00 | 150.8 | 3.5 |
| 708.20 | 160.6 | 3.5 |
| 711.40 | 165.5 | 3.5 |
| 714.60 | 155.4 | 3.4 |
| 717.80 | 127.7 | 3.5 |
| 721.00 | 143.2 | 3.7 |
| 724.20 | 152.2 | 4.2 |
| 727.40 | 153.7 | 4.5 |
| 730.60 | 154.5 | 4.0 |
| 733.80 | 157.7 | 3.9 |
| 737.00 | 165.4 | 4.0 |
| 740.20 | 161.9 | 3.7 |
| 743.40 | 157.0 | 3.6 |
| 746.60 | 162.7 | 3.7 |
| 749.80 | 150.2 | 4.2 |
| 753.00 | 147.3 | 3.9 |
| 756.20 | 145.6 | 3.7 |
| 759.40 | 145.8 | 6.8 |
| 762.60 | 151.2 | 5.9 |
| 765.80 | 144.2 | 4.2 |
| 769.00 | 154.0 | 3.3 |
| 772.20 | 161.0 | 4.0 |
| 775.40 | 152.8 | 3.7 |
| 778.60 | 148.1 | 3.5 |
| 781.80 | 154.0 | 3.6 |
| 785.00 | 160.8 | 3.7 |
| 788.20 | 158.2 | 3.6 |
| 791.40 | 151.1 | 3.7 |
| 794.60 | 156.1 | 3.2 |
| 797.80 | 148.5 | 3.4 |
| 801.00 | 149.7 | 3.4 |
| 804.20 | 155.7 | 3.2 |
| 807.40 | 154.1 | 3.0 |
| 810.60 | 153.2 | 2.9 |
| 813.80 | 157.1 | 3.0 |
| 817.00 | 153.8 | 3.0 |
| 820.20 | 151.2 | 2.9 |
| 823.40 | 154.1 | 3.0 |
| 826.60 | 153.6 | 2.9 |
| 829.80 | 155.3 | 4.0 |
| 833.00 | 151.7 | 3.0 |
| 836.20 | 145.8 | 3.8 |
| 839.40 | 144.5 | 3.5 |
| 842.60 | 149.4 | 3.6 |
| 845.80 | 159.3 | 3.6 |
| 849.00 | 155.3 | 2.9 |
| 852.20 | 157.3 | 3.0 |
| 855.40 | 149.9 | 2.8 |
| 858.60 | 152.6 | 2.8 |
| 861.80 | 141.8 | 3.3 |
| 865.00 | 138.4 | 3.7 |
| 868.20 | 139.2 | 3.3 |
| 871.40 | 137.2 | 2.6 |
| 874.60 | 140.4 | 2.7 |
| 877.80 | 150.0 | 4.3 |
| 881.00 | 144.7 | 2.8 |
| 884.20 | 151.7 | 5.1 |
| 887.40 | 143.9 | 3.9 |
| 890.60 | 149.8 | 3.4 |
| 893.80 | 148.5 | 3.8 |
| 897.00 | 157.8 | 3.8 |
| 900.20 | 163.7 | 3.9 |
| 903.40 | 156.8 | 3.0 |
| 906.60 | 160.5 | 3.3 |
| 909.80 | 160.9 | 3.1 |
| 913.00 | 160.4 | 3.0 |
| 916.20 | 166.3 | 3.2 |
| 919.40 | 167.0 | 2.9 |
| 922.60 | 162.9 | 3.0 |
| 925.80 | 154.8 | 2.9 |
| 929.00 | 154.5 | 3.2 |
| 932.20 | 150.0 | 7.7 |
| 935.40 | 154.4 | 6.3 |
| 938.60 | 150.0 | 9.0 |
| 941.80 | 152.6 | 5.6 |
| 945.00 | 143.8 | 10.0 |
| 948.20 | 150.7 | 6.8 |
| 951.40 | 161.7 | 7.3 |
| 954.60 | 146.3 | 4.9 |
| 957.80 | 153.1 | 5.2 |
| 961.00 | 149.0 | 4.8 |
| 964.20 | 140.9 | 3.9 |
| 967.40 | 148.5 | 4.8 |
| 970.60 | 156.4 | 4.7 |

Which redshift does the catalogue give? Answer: 0.22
